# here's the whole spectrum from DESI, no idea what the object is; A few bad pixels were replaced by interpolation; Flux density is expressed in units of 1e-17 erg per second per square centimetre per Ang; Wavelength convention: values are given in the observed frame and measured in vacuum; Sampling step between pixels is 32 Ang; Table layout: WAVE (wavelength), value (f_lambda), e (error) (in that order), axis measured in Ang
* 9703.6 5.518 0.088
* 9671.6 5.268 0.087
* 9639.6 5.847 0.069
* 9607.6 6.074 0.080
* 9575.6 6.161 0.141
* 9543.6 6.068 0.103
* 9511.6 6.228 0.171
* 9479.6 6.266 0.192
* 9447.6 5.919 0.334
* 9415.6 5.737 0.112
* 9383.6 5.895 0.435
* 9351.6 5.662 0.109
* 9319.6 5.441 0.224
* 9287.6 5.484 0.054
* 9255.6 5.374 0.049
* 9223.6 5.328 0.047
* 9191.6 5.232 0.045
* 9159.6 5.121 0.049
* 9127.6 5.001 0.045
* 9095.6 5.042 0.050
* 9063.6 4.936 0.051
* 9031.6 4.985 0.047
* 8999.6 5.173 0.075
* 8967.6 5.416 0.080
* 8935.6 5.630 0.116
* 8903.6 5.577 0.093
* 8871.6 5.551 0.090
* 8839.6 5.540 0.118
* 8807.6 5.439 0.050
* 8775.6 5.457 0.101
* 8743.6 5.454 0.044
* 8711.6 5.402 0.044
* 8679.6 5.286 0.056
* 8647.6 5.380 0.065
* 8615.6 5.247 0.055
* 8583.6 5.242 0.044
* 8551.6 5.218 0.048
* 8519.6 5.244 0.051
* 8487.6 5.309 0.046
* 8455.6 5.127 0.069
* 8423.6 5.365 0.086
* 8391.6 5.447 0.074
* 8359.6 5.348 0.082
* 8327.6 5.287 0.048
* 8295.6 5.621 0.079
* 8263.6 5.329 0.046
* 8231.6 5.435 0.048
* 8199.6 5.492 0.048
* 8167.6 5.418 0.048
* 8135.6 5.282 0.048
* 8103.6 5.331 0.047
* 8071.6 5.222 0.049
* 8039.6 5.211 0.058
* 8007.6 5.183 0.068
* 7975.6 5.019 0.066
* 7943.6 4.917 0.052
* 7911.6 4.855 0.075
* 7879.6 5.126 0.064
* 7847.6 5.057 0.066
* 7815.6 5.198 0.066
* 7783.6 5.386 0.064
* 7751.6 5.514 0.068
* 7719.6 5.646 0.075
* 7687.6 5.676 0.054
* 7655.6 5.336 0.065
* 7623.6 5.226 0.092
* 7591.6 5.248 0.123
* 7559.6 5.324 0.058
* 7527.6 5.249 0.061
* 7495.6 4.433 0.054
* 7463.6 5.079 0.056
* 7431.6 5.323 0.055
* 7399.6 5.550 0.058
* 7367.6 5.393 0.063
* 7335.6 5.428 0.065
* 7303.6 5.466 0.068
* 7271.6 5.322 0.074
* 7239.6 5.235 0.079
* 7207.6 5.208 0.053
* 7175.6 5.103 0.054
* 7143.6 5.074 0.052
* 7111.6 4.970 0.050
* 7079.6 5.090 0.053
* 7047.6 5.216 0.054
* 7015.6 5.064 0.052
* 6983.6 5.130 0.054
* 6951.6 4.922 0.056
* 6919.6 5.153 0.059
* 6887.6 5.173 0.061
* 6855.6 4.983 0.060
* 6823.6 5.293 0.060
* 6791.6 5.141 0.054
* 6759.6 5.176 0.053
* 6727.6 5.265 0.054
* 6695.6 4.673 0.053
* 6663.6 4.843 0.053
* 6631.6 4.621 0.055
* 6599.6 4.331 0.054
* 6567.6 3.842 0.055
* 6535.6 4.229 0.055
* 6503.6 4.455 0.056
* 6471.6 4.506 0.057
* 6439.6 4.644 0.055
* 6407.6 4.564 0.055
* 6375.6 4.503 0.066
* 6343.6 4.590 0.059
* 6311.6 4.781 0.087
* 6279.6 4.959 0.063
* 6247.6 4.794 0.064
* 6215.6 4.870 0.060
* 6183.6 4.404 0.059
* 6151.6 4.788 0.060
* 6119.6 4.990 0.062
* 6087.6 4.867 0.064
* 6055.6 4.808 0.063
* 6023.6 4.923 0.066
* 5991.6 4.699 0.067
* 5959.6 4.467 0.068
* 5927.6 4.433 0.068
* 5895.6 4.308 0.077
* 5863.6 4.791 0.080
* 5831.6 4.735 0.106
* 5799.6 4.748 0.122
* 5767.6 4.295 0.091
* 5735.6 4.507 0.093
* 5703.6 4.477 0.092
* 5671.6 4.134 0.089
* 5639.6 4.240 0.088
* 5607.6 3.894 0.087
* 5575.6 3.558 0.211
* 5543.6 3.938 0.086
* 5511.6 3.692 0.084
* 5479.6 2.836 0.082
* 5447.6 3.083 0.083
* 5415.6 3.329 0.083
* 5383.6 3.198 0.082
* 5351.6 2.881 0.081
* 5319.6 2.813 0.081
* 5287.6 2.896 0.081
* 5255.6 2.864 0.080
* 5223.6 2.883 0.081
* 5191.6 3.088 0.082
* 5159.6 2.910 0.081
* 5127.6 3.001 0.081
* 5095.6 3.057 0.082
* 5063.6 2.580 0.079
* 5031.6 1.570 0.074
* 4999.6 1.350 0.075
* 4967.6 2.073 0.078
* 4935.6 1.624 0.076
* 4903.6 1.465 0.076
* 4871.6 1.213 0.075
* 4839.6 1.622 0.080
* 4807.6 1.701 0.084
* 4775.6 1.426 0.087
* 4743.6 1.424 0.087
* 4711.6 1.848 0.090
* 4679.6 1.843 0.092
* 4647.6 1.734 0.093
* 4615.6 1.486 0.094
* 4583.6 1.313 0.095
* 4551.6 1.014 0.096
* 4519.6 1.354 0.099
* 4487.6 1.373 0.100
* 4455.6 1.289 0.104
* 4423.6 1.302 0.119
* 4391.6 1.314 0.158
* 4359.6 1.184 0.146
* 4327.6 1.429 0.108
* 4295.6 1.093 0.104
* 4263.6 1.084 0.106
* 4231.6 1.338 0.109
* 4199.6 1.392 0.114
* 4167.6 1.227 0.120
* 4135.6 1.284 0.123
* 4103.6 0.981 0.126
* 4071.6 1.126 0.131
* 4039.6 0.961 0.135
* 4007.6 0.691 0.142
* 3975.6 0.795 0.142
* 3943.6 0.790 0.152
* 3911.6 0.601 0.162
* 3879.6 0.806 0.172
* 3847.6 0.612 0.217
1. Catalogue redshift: 0.27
